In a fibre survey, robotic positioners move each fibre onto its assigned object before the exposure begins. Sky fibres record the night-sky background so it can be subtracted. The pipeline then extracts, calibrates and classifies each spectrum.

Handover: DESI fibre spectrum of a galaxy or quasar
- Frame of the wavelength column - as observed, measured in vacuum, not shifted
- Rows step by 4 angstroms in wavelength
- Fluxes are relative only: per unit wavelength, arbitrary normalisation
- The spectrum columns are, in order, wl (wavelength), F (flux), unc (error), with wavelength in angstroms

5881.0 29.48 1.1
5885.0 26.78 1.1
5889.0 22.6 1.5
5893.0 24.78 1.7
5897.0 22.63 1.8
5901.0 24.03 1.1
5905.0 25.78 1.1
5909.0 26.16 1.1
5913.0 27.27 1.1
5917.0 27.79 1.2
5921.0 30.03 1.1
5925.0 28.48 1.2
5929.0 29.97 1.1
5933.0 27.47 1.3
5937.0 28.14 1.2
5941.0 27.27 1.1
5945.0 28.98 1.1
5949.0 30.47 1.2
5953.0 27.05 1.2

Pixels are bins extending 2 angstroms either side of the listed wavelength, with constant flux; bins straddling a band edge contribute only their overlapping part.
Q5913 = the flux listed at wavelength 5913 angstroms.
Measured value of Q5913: 27.27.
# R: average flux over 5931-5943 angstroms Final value 27.6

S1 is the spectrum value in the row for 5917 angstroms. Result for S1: 27.79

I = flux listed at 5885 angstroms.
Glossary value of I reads 26.78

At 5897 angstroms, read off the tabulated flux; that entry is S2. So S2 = 22.63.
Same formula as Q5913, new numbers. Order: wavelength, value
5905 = 25.78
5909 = 26.16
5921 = 30.03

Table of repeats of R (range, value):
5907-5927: 27.9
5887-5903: 23.5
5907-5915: 26.7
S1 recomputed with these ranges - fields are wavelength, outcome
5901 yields 24.03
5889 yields 22.6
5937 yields 28.14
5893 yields 24.78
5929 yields 29.97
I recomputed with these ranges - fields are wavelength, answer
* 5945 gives 28.98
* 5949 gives 30.47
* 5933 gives 27.47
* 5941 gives 27.27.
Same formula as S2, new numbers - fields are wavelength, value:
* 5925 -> 28.48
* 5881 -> 29.48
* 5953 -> 27.05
